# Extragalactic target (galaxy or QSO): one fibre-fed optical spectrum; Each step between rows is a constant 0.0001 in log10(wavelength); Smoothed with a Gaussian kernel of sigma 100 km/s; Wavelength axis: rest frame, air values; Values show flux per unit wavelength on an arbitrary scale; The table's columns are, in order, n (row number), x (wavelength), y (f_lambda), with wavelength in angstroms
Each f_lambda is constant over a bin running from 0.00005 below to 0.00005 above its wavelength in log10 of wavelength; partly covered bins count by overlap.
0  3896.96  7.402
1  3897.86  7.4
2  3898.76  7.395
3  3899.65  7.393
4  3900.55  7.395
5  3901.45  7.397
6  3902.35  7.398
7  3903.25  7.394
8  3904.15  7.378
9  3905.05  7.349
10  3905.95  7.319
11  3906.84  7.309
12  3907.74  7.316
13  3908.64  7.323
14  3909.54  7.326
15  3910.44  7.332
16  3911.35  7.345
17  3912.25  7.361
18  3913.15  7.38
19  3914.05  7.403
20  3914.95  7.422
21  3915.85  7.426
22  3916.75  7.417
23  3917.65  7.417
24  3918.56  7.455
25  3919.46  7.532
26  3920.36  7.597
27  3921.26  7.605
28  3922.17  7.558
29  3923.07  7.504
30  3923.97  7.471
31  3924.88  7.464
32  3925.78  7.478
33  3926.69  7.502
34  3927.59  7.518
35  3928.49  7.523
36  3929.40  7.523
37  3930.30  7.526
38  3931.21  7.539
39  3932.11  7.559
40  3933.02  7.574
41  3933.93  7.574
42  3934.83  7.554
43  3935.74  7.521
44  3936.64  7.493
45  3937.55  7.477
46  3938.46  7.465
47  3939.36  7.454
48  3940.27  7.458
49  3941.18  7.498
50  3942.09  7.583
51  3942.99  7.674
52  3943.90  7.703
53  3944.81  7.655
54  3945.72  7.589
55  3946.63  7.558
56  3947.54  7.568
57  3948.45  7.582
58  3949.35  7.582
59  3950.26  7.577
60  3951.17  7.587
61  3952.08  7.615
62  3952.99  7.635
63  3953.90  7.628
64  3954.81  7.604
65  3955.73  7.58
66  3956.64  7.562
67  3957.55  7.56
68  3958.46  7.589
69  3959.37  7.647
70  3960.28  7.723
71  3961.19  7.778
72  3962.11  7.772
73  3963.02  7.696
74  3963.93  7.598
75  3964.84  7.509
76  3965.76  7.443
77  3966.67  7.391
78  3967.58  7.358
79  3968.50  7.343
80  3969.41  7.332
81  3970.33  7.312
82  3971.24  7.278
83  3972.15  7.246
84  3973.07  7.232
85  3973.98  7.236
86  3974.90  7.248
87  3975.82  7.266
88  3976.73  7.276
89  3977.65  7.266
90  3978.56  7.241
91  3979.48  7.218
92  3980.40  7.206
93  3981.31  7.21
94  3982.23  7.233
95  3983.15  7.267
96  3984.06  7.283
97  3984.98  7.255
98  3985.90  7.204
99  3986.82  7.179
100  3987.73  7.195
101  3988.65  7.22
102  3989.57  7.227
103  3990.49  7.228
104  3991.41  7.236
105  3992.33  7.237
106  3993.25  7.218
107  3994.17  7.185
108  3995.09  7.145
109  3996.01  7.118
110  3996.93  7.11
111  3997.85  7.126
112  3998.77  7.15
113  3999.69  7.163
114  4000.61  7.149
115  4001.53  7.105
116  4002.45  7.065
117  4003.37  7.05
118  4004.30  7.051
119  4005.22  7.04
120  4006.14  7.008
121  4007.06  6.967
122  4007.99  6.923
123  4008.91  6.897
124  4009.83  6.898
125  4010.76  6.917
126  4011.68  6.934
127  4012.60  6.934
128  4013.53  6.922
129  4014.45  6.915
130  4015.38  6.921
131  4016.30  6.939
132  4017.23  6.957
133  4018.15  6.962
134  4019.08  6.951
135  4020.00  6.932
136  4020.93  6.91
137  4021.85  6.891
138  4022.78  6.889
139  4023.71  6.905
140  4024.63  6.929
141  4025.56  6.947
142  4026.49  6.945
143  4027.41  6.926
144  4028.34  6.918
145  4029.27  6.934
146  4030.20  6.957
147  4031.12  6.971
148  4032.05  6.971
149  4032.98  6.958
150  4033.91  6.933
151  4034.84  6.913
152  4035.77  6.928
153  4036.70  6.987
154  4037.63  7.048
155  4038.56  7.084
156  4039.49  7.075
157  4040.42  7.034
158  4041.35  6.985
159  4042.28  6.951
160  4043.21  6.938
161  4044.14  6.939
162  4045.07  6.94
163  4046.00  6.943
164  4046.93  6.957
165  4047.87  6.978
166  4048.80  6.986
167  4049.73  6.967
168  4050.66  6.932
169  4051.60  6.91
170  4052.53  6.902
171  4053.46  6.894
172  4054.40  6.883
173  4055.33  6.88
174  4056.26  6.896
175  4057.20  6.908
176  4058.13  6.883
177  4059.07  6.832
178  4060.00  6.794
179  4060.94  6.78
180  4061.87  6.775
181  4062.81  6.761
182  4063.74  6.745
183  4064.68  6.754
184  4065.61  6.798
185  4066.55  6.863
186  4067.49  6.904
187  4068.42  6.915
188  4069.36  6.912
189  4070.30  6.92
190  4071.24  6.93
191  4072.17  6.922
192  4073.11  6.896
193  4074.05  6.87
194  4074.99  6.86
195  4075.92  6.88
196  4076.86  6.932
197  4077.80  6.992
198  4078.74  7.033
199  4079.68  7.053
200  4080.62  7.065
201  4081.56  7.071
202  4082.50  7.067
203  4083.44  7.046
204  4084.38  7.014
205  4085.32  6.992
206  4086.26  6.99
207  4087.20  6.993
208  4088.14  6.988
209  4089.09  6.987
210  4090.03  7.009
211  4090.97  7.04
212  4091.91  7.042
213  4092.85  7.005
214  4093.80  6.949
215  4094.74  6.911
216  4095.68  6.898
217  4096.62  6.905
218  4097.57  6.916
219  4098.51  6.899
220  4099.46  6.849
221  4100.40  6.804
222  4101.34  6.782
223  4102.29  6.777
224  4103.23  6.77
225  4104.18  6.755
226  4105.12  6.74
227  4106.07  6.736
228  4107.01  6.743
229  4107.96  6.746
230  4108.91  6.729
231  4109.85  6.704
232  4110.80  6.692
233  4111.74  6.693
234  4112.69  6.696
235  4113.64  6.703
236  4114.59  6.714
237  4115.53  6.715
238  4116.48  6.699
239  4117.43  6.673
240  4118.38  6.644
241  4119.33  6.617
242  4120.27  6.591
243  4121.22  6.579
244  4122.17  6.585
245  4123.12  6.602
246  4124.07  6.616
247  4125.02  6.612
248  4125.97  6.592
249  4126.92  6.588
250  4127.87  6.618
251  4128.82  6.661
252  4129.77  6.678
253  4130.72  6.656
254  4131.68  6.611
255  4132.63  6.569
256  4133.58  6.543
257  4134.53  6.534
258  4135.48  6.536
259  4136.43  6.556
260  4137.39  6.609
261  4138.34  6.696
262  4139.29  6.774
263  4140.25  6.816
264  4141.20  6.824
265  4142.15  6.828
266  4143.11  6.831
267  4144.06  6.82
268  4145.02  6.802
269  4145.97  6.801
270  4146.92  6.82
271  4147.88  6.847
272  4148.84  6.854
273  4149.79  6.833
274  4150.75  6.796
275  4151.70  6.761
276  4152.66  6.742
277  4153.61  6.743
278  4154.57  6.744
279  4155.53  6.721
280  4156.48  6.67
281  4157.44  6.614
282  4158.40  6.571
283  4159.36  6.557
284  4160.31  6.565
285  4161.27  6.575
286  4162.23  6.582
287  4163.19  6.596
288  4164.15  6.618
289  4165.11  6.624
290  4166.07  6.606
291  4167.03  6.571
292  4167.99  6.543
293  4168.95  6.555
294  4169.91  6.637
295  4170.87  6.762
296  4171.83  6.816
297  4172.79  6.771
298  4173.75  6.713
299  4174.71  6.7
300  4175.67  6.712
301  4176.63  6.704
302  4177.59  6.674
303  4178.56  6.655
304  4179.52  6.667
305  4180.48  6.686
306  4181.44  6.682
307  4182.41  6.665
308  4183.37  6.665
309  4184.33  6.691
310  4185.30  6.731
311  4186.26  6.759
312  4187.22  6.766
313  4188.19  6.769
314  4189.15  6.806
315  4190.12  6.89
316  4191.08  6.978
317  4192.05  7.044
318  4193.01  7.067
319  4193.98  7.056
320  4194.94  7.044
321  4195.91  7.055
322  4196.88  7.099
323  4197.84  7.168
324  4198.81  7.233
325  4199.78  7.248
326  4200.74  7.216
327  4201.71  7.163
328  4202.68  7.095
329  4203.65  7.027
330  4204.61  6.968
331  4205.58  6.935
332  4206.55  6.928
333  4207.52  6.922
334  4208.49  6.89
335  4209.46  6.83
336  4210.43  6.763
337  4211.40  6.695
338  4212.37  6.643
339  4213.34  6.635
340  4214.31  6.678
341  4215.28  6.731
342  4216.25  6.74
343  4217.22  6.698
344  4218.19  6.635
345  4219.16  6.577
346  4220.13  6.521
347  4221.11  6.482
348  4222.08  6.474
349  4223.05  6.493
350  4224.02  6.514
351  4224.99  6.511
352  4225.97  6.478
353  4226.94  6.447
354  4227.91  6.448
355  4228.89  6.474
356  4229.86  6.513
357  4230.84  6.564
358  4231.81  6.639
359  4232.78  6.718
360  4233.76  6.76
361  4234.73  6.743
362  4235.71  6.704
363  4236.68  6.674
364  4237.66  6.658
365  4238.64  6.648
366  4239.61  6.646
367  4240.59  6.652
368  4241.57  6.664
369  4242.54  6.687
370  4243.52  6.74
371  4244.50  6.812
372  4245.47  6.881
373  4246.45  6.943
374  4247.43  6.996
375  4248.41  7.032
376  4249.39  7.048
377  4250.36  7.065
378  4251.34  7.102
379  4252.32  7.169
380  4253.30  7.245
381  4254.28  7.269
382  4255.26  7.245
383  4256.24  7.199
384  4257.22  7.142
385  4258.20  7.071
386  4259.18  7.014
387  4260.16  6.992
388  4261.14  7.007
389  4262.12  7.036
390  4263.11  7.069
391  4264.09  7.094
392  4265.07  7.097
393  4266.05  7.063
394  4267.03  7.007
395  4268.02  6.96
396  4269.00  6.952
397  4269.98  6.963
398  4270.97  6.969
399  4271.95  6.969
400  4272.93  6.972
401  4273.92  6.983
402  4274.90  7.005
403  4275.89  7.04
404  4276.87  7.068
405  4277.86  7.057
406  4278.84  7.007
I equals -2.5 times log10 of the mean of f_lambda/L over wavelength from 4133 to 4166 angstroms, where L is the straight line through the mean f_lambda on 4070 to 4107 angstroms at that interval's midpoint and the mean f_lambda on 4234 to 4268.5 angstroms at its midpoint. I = 0.038 mag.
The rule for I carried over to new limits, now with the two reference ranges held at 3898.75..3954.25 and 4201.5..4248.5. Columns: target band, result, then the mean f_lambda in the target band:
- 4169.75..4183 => 0.02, 6.71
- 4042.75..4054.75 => 0.04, 6.93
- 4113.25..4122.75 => 0.05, 6.65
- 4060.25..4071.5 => 0.05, 6.83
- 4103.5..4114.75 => 0.05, 6.72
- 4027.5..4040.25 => 0.04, 6.97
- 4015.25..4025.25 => 0.05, 6.93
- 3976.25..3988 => 0.02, 7.24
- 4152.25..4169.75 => 0.04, 6.62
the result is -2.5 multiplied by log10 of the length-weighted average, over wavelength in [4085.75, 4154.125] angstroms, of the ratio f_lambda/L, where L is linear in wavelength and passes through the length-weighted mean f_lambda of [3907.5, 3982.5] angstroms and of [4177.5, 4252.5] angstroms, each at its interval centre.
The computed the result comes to 0.04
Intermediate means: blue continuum 7.47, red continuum 6.79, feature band 6.76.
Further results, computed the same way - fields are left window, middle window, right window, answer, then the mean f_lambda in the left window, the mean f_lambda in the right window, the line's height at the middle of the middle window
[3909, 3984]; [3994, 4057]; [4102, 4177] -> 0.03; 7.47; 6.68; 7.15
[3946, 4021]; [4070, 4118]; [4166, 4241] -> 0.02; 7.26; 6.75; 7.01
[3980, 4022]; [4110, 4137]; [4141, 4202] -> 0.04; 7.08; 6.79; 6.87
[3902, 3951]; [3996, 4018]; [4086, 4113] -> 0.03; 7.49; 6.85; 7.19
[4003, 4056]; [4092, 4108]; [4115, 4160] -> -0.01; 6.95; 6.68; 6.78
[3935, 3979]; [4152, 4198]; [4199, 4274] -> 0.04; 7.5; 6.85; 6.99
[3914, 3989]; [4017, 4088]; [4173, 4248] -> 0.04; 7.47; 6.77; 7.19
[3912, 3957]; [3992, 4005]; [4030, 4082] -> 0.01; 7.53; 6.92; 7.21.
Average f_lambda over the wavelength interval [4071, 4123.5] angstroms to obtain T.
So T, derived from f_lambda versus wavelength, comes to 6.85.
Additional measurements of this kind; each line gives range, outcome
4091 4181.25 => 6.71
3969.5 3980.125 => 7.25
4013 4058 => 6.94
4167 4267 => 6.83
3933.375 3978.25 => 7.51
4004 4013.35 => 6.95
